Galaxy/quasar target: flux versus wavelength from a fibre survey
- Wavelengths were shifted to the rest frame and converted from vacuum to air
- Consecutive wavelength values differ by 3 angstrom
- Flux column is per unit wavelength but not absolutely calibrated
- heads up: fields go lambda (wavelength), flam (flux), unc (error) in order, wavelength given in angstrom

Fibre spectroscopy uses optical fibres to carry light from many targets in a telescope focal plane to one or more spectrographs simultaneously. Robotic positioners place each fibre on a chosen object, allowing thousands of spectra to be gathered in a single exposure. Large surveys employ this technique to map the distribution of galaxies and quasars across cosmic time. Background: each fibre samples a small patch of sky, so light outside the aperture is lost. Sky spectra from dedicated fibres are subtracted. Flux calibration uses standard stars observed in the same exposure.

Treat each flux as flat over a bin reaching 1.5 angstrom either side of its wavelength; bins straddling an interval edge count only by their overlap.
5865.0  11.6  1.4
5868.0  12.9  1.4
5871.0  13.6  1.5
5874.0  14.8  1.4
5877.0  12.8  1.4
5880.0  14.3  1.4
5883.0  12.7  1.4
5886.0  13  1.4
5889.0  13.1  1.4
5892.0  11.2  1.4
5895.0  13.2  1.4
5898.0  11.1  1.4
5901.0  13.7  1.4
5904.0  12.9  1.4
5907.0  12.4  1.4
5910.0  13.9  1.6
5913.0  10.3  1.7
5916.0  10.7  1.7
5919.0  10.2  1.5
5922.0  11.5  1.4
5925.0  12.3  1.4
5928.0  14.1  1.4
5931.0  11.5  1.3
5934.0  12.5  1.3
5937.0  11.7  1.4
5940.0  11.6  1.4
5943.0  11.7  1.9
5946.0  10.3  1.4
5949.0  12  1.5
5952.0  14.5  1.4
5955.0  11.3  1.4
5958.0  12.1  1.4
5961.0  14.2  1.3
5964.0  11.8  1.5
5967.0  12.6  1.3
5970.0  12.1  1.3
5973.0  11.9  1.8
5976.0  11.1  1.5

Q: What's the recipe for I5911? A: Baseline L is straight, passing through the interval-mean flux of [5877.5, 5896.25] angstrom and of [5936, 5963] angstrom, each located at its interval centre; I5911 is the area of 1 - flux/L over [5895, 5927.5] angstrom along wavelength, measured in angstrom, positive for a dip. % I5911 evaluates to 1.5 angstrom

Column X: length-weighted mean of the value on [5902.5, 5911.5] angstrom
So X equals 13.1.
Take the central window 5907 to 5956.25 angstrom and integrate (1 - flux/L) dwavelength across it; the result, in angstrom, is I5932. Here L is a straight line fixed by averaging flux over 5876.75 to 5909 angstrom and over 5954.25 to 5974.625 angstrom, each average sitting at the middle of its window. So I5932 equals 2.5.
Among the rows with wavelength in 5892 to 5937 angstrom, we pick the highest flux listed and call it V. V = 14.1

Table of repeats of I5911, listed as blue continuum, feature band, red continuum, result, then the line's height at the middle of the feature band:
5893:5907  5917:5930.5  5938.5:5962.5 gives 0.5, 12.4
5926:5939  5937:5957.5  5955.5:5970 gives 0.9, 12.5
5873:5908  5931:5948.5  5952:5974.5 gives 1.4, 12.6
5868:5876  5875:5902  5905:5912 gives 1.3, 13.4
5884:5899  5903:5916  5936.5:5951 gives -0.1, 12.1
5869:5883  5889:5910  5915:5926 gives -0.4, 12.4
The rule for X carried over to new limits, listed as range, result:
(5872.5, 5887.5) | 13.5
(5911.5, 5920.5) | 10.4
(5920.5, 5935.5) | 12.4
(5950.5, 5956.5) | 12.9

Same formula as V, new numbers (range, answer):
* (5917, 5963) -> 14.5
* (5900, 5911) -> 13.9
